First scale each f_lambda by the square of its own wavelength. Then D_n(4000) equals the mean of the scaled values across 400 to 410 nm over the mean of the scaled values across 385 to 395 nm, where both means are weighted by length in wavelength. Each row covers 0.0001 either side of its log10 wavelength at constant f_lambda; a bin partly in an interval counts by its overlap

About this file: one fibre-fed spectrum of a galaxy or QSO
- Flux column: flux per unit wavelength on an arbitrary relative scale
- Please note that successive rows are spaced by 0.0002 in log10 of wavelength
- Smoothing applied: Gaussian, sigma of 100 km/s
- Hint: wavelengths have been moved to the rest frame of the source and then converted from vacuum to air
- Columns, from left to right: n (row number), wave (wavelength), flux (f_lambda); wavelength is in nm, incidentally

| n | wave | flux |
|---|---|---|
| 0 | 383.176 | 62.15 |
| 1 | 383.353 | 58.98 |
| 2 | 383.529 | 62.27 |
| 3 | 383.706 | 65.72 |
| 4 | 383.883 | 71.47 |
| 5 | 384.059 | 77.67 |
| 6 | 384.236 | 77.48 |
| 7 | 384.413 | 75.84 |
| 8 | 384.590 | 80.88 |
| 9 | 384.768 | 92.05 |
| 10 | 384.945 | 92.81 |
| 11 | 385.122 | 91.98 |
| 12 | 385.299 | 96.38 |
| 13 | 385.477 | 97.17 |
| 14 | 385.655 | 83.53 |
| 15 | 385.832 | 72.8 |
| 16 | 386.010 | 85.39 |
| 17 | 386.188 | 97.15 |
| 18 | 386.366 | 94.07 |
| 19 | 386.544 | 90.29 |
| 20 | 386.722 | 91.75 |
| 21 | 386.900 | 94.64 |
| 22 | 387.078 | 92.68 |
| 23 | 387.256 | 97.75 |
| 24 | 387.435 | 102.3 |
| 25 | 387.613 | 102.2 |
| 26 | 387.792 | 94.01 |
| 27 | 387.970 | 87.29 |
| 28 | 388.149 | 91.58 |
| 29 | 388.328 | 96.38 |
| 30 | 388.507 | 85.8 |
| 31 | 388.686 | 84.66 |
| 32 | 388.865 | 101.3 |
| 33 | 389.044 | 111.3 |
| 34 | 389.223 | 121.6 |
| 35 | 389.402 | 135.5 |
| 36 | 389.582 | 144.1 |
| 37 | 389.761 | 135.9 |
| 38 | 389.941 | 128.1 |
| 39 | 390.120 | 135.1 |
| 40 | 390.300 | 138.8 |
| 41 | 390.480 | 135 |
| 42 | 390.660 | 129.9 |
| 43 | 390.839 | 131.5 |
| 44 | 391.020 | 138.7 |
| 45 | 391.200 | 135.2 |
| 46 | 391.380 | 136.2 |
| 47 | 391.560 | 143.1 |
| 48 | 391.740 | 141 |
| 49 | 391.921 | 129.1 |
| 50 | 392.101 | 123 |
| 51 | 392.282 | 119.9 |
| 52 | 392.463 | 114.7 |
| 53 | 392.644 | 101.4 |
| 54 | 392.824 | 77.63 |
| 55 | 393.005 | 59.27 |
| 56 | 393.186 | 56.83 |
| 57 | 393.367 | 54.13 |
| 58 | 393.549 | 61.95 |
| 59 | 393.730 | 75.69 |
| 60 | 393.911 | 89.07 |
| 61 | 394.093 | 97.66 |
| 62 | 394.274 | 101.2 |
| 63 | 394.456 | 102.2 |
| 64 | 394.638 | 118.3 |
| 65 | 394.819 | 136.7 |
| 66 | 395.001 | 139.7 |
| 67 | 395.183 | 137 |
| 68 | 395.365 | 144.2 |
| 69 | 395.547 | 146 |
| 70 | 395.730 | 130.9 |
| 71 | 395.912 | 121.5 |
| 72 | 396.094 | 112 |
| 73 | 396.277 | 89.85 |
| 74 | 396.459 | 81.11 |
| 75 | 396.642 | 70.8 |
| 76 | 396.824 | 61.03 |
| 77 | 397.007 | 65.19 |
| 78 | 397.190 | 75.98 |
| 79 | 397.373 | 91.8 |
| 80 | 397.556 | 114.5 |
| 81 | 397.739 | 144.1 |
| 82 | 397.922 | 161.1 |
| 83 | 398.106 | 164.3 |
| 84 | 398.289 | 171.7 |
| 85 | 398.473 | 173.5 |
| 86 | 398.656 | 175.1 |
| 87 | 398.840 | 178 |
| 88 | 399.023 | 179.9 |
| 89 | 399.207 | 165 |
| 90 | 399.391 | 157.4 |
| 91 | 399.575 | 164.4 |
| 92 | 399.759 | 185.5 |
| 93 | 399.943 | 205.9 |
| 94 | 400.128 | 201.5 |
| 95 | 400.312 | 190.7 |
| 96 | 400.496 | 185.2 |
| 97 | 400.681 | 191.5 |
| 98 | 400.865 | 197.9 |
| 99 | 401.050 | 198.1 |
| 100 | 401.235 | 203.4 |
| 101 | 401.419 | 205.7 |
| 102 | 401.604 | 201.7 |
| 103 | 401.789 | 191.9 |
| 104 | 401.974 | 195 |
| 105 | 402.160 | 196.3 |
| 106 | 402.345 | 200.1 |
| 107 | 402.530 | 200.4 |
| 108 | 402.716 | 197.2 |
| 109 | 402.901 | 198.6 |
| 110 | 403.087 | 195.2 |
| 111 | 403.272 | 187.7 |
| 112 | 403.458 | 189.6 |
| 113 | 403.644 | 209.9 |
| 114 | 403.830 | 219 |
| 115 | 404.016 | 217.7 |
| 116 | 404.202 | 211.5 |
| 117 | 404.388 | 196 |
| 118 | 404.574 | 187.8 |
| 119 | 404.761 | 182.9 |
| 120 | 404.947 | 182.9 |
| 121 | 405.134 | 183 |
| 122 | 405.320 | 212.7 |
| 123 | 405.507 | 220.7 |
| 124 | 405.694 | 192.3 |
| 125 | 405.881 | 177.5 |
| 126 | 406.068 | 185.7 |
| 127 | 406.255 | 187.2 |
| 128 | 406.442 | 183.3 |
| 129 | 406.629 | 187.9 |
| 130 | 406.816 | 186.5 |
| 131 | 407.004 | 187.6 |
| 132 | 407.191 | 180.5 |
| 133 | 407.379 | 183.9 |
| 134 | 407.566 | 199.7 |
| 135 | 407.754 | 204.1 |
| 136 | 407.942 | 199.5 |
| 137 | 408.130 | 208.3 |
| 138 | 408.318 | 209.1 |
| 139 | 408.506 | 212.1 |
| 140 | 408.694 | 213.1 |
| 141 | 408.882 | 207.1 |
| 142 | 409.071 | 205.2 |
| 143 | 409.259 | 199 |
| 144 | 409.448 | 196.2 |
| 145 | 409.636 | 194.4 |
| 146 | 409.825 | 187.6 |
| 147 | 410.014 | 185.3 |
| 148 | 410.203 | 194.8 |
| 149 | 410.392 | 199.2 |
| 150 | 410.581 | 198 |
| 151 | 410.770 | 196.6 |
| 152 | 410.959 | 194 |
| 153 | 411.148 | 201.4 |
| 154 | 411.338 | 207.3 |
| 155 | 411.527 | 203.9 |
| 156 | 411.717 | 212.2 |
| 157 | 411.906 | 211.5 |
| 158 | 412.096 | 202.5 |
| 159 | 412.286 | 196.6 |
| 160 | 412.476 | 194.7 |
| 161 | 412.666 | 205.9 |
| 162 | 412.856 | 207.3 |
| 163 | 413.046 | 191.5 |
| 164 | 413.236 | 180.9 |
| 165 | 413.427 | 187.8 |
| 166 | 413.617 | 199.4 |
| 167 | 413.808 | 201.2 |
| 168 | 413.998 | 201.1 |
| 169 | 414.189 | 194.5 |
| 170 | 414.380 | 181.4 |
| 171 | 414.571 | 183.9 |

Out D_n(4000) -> 2.01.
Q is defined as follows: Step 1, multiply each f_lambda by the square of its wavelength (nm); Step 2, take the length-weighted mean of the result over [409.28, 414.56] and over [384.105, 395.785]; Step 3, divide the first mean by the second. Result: 2.07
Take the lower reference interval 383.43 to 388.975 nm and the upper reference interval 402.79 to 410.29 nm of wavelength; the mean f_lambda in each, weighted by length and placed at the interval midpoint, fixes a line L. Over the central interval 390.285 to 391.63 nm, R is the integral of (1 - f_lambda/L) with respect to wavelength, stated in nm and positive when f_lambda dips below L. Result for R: -0.27 nm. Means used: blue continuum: 88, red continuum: 197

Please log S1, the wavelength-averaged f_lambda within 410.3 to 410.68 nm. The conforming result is 199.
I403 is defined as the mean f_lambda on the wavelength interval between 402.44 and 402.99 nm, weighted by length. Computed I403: 199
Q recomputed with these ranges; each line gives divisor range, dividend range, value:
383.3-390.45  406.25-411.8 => 2.28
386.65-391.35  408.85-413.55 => 1.95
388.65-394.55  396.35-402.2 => 1.49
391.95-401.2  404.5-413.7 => 1.60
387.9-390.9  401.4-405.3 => 1.81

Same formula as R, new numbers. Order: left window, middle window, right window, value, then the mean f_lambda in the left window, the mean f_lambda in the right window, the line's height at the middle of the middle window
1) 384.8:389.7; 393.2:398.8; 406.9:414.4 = 0.94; 97.8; 199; 135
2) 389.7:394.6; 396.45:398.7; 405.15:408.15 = 0.37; 111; 193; 141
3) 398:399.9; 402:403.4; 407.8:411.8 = -0.11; 172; 201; 182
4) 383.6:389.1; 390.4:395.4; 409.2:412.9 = 0.27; 89.4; 199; 119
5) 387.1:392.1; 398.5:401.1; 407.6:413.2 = -0.40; 119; 201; 159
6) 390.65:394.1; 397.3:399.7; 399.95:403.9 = 0.11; 105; 198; 165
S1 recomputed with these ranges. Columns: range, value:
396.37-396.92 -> 70.9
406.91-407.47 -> 184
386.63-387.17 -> 93.2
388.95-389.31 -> 116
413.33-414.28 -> 197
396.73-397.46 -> 73.4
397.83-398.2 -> 163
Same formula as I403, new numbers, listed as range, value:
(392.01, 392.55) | 119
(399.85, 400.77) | 195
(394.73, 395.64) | 141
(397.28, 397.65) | 103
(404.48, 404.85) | 185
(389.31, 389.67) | 140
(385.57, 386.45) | 86.6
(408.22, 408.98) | 210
